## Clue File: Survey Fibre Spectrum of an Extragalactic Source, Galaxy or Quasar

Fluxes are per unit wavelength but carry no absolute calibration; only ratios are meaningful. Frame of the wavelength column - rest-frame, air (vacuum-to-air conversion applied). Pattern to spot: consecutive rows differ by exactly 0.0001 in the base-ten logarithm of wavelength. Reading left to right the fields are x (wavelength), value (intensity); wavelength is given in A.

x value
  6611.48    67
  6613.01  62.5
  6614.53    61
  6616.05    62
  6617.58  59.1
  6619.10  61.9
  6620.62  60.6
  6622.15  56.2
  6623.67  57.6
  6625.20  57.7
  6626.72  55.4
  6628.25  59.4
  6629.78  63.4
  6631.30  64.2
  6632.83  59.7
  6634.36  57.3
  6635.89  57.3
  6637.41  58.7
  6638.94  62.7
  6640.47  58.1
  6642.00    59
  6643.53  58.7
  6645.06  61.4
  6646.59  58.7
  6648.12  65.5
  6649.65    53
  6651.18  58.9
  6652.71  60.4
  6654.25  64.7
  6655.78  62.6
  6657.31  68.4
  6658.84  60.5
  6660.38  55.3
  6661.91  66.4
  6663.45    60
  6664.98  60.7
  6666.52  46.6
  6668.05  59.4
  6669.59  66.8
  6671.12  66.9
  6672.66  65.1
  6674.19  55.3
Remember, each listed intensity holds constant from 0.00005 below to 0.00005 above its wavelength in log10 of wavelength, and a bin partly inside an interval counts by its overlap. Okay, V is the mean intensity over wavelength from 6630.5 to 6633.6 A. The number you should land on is 62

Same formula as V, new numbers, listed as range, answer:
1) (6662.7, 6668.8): 56.7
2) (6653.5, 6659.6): 64.1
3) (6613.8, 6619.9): 61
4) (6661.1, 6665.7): 62.3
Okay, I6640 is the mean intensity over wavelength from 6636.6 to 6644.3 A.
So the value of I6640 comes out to 59.5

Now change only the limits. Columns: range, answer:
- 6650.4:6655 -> 61.2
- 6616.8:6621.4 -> 60.5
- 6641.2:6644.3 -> 58.8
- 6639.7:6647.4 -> 59.2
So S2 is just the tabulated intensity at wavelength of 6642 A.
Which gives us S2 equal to 59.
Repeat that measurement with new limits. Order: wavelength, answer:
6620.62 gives 60.6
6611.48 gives 67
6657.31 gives 68.4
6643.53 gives 58.7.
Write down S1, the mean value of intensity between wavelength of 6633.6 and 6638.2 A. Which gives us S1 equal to 57.8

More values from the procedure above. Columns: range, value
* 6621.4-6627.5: 56.8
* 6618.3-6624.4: 59.2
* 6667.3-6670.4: 63.2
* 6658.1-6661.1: 57.8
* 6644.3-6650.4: 59.7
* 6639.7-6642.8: 58.5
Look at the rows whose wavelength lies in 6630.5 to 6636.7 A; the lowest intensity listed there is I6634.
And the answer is 57.3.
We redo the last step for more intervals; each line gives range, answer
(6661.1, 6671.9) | 46.6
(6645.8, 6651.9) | 53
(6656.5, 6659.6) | 60.5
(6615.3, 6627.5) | 55.4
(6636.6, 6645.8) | 58.1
